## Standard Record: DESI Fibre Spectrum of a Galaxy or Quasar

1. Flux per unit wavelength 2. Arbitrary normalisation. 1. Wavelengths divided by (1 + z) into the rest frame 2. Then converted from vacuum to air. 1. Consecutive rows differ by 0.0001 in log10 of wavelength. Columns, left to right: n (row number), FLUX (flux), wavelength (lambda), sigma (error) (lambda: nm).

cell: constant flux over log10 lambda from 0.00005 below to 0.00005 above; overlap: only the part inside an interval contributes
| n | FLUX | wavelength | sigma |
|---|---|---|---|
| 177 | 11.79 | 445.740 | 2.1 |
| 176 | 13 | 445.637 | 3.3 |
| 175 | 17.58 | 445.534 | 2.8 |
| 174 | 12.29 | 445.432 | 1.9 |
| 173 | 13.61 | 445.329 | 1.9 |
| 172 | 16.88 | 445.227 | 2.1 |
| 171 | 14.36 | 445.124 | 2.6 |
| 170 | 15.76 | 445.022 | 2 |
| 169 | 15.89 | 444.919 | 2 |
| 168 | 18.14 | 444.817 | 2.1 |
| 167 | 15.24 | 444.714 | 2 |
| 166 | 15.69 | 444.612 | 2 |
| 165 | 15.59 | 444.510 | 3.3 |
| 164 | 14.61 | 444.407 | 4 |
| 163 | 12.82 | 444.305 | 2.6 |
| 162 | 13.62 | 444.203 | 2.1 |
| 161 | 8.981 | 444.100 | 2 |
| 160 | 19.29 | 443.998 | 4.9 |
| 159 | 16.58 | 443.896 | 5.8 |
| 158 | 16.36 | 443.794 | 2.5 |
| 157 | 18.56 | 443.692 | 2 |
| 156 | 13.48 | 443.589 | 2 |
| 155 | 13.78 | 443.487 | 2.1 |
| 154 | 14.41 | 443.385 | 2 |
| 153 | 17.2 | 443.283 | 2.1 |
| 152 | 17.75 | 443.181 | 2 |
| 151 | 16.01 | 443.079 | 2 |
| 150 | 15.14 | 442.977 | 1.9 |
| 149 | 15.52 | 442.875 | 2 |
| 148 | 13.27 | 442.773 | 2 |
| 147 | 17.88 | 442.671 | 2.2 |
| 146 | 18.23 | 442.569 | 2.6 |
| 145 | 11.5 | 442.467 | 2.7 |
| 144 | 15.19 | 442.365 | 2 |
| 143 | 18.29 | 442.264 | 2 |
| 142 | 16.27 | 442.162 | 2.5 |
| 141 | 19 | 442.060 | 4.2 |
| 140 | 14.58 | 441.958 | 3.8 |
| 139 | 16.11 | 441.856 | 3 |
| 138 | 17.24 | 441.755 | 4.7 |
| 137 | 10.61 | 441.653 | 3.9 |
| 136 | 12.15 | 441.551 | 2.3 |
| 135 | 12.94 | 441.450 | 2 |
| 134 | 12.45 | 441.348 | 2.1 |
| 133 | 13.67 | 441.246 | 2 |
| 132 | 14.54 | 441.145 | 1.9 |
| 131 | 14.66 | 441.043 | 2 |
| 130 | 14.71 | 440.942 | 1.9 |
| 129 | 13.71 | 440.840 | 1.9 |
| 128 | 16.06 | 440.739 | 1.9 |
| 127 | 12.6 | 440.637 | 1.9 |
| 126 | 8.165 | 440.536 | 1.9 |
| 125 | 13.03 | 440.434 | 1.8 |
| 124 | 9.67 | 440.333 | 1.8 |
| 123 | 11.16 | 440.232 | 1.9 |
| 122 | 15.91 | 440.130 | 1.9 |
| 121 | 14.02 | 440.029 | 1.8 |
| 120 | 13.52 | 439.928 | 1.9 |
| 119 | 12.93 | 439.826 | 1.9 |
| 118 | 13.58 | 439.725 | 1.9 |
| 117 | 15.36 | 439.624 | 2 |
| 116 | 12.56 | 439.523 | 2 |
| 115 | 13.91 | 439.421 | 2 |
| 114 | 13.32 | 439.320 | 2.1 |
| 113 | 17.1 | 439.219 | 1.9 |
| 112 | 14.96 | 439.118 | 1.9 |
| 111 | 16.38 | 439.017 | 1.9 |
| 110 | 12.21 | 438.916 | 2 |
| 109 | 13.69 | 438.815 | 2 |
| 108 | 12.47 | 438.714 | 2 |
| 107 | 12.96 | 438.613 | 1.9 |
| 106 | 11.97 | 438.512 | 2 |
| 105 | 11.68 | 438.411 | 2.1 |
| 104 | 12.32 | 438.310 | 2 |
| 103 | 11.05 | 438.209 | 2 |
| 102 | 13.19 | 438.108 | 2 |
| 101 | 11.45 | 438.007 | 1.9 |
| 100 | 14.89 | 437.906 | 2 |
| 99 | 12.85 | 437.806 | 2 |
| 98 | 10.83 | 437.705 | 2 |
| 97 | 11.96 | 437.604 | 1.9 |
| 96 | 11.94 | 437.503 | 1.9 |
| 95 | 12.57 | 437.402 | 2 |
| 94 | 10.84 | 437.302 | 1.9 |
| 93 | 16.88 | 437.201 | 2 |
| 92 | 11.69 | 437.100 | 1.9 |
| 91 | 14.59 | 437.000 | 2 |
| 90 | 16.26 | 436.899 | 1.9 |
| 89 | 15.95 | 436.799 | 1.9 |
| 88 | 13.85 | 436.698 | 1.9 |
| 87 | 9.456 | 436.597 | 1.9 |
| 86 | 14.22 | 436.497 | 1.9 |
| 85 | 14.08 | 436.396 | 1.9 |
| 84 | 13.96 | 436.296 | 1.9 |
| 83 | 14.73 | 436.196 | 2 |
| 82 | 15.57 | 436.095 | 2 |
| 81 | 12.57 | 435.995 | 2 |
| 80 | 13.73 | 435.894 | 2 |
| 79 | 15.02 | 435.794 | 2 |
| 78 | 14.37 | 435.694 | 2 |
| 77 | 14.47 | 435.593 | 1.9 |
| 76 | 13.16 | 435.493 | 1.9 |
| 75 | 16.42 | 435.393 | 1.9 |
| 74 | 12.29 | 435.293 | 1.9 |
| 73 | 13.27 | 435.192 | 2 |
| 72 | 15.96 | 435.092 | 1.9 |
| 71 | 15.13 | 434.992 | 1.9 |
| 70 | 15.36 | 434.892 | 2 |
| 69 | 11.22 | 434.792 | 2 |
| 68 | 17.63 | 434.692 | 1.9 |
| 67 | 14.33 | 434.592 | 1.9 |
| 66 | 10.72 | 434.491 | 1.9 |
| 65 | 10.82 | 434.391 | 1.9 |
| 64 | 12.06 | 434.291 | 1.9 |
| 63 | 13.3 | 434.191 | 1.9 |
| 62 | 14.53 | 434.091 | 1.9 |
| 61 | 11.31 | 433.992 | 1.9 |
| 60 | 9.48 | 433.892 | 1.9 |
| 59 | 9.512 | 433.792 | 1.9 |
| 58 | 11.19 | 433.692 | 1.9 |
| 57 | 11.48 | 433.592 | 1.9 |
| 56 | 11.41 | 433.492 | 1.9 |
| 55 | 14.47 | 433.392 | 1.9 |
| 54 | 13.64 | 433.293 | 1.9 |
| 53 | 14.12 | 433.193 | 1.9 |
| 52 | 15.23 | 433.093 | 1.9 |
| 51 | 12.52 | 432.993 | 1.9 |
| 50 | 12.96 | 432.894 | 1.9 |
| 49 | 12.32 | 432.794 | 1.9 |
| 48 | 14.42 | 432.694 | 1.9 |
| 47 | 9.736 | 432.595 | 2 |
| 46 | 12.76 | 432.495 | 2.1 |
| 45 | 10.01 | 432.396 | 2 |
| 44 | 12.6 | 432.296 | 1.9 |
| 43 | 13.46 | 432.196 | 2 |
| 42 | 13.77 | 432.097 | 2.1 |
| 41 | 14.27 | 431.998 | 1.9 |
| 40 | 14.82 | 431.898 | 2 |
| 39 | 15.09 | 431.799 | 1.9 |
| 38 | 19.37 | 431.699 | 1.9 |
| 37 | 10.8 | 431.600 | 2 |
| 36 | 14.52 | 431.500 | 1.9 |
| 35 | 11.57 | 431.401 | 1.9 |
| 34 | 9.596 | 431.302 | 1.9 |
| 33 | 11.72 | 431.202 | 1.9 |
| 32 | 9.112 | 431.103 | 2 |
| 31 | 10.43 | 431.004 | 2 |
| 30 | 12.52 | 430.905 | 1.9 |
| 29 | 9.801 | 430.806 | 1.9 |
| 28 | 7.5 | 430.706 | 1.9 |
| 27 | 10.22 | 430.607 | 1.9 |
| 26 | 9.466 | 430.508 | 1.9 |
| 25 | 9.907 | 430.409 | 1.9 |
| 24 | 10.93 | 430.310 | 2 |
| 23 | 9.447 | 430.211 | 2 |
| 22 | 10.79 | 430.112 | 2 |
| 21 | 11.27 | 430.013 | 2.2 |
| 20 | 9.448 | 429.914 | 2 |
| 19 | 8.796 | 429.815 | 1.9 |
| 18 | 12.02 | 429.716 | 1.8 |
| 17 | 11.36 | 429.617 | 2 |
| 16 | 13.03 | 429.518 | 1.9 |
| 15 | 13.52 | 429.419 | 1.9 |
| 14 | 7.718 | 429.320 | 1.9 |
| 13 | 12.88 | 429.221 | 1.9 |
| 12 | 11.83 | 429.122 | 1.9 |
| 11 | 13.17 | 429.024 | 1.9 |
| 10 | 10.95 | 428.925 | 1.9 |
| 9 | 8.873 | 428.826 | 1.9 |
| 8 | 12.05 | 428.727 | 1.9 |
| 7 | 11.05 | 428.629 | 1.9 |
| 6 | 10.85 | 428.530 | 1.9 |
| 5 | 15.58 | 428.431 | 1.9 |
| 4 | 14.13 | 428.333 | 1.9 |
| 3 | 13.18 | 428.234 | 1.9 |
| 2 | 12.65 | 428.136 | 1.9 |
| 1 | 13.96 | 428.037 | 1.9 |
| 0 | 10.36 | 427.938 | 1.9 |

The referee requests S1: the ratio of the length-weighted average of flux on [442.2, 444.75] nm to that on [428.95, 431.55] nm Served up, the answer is 1.4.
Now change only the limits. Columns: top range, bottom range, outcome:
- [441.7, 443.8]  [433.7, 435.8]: 1.20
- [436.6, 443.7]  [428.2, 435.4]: 1.14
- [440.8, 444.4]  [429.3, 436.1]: 1.21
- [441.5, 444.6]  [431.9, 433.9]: 1.22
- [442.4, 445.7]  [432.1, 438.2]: 1.16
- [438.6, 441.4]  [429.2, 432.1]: 1.18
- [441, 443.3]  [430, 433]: 1.28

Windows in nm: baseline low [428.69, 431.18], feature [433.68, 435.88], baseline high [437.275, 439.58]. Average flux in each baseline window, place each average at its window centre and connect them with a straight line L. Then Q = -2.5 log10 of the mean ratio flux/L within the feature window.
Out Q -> -0.11 mag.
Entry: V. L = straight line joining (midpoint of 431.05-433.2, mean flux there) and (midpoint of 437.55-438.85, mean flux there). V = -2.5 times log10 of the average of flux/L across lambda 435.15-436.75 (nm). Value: -0.10 mag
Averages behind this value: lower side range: 12.9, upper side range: 12.4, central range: 13.8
